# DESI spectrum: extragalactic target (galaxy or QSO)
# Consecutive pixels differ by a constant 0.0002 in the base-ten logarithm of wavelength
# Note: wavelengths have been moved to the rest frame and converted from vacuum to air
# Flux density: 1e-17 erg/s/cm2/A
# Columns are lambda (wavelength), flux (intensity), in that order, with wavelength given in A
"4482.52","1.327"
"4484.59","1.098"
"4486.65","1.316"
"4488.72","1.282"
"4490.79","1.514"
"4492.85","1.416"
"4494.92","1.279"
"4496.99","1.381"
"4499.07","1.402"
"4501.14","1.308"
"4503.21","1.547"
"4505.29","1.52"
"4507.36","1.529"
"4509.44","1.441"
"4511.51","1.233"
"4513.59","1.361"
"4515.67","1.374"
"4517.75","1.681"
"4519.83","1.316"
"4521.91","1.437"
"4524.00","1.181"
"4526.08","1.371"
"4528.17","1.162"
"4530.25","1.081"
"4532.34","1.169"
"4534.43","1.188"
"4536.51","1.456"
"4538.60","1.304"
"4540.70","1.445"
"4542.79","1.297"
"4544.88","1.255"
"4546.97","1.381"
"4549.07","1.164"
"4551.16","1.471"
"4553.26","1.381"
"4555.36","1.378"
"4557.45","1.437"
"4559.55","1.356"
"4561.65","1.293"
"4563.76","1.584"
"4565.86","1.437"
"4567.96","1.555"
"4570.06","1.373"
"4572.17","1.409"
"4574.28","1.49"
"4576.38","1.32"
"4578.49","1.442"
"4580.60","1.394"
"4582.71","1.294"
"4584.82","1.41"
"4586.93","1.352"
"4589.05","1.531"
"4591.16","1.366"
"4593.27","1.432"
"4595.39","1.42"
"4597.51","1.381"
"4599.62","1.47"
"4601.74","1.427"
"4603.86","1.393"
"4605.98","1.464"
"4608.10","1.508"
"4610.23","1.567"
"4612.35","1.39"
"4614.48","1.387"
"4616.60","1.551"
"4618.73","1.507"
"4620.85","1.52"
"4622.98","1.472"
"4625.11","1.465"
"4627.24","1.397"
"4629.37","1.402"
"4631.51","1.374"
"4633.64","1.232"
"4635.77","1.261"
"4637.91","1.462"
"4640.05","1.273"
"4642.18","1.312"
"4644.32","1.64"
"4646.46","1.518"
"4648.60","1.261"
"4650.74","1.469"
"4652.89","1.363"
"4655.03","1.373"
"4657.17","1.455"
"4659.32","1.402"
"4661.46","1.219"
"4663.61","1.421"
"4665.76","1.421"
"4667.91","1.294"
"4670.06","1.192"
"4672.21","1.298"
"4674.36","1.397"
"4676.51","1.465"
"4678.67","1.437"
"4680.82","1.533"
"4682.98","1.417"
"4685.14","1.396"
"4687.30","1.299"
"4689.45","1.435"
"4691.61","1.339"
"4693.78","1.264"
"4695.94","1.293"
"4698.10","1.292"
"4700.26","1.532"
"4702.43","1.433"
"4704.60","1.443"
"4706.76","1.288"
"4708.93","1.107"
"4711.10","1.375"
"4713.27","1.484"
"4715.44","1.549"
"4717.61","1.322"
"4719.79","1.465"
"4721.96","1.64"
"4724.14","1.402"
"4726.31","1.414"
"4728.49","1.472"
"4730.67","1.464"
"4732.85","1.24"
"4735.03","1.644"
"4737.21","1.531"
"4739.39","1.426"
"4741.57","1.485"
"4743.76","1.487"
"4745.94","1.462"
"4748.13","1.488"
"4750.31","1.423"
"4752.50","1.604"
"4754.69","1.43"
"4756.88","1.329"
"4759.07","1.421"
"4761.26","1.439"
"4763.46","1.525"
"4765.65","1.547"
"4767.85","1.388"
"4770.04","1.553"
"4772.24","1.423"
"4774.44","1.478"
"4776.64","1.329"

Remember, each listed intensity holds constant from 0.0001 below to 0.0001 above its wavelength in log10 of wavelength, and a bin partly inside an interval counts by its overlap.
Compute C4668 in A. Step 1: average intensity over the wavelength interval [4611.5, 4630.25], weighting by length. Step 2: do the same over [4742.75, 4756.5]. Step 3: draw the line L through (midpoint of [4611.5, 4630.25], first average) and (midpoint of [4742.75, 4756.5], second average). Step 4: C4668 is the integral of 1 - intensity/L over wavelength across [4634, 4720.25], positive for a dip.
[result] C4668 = 5.1 A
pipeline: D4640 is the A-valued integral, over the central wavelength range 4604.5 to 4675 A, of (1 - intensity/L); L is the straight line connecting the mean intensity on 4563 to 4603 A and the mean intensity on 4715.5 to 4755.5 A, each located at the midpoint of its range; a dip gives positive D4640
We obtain 1.9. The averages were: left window 1.42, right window 1.47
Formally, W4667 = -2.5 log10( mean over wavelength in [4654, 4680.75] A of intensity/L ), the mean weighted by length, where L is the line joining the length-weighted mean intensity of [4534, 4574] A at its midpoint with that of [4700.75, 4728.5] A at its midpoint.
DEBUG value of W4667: 0.03 mag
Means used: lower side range 1.38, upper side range 1.41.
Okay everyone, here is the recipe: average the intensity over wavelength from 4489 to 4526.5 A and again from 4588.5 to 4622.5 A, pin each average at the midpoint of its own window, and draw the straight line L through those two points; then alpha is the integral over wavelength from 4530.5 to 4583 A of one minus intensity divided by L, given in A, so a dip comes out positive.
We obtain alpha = 2.3 A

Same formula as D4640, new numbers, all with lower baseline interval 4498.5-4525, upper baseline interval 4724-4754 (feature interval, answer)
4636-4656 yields 0.60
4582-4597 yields 0.30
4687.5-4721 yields 1.98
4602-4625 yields -0.59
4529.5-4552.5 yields 1.98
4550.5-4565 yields 0.10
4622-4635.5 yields 0.55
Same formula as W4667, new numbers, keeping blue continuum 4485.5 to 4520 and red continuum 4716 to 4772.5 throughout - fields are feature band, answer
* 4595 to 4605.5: 0.01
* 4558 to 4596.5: 0.01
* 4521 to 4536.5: 0.14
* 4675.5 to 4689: 0.02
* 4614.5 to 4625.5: -0.04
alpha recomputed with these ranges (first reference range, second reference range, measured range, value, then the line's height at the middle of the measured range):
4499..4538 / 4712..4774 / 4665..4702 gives 1.7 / 1.44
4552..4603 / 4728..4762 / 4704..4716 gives 0.7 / 1.45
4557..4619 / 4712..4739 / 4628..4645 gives 0.9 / 1.44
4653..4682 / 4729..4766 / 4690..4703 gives 0.5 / 1.41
